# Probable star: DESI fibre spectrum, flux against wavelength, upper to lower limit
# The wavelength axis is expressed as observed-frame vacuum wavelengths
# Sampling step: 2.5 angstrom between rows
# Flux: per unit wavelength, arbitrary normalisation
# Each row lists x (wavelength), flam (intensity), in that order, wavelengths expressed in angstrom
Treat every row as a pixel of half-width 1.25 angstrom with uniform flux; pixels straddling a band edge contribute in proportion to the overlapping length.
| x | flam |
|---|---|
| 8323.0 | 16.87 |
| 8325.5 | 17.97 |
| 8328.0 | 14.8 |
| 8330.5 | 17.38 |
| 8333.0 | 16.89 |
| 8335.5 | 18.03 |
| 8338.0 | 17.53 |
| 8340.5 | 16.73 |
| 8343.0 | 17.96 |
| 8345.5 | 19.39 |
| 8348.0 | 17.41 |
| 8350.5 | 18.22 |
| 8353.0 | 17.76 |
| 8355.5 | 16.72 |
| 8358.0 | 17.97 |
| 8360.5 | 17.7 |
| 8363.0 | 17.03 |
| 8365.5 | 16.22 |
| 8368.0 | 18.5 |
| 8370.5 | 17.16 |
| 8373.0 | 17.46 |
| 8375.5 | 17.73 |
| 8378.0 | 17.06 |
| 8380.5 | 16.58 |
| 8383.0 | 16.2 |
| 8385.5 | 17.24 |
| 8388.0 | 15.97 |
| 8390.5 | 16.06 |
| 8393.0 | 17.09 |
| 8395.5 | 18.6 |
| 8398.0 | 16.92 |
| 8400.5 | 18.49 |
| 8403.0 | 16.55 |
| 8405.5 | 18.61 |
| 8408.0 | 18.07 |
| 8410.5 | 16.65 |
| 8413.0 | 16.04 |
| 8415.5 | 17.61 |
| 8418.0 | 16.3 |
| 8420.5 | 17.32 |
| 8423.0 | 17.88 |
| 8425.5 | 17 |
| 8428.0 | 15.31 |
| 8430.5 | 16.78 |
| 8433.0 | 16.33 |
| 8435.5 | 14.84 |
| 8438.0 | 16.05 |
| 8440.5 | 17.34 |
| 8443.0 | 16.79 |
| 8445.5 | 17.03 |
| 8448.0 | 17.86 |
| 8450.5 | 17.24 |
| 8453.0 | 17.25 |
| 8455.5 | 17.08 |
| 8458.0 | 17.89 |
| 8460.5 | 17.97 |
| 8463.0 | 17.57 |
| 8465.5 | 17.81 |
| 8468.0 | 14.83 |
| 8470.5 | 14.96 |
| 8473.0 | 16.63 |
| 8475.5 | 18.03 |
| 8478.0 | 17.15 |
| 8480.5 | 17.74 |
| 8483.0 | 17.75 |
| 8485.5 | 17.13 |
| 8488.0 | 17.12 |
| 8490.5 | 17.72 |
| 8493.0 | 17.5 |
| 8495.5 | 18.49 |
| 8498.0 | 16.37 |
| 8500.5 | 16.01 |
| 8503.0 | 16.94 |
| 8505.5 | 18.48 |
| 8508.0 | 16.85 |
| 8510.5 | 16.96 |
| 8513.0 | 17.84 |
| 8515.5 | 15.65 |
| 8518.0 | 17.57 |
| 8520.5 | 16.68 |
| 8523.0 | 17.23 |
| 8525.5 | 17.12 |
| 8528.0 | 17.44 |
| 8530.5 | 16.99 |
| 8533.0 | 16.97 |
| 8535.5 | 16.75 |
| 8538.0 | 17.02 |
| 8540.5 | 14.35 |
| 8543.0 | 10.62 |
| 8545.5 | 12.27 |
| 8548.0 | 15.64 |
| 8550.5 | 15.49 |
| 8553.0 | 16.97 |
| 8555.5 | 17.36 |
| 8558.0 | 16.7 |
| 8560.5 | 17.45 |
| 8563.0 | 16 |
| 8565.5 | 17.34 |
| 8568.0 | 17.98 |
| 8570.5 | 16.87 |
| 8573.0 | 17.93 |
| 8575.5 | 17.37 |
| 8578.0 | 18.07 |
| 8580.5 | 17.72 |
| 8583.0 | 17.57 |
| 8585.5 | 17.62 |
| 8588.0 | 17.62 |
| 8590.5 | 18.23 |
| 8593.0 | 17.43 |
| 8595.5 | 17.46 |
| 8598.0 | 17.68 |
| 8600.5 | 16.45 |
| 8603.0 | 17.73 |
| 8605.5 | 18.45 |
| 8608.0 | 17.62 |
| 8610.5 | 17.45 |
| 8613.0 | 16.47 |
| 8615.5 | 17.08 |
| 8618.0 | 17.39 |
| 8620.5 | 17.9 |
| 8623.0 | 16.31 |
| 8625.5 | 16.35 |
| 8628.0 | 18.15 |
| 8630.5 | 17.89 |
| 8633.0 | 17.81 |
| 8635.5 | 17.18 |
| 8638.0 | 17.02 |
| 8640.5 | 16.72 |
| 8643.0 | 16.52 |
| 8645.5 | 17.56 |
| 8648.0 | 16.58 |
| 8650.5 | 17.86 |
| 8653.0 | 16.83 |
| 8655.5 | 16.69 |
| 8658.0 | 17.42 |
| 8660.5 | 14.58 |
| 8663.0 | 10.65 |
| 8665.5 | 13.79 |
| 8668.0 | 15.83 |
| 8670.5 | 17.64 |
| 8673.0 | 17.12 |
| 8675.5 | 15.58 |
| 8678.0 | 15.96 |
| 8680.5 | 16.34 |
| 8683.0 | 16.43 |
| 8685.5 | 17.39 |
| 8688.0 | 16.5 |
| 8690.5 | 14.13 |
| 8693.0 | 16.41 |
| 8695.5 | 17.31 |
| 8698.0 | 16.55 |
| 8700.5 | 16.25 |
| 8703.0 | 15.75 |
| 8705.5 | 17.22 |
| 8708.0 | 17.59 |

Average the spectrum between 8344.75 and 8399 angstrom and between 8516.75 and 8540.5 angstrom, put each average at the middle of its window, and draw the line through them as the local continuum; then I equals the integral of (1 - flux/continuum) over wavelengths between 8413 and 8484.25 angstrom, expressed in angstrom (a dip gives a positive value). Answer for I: 0.8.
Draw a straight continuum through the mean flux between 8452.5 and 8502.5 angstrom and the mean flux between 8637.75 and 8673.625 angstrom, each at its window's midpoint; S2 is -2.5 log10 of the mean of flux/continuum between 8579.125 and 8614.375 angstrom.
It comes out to -0.07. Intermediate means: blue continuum 17.1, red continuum 16.1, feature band 17.5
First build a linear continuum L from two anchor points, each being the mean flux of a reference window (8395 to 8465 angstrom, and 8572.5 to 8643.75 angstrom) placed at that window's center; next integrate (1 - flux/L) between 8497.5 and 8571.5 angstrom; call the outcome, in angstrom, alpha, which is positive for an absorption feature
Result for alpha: 3.6 angstrom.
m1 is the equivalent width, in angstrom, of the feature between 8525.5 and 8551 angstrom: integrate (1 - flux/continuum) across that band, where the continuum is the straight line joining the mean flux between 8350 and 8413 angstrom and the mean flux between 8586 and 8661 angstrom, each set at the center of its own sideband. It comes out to 2.7 angstrom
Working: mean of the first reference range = 17.3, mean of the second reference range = 17.2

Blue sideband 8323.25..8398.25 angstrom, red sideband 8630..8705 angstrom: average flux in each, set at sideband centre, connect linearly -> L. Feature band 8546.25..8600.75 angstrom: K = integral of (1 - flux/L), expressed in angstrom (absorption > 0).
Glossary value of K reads -1.9 angstrom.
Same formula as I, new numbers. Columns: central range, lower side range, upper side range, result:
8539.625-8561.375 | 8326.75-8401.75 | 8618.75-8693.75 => 2.0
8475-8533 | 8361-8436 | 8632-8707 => -1.7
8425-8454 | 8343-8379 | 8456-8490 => 1.1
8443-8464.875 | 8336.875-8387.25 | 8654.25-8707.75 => -0.6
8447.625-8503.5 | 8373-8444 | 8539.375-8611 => -1.0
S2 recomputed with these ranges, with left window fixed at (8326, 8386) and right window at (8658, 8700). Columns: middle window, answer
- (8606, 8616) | -0.07 mag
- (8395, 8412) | -0.03 mag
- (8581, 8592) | -0.10 mag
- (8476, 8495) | -0.05 mag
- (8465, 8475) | 0.05 mag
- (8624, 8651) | -0.08 mag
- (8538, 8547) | 0.24 mag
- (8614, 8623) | -0.08 mag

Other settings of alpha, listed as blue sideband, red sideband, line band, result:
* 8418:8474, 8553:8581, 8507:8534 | 0.14 angstrom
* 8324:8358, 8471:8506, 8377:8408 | 0.44 angstrom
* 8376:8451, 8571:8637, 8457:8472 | 0.23 angstrom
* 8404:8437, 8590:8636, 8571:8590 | -0.41 angstrom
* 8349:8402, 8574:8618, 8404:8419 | 0.08 angstrom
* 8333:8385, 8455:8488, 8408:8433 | 0.67 angstrom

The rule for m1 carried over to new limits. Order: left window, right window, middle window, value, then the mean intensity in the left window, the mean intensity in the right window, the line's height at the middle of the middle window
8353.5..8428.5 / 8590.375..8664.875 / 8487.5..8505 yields -0.2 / 17.2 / 16.9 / 17.1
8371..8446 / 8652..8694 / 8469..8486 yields -0.4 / 16.9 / 15.8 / 16.6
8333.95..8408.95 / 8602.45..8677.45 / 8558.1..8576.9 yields -0.4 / 17.4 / 16.7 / 16.9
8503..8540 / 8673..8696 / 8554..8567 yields -0.1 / 17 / 16.2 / 16.9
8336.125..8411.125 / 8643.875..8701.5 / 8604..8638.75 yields -2.1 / 17.4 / 16.1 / 16.4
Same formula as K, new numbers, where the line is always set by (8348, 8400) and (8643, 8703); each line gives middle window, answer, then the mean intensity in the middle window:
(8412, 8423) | 0.1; 17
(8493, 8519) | -0.6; 17.1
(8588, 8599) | -0.8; 17.7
